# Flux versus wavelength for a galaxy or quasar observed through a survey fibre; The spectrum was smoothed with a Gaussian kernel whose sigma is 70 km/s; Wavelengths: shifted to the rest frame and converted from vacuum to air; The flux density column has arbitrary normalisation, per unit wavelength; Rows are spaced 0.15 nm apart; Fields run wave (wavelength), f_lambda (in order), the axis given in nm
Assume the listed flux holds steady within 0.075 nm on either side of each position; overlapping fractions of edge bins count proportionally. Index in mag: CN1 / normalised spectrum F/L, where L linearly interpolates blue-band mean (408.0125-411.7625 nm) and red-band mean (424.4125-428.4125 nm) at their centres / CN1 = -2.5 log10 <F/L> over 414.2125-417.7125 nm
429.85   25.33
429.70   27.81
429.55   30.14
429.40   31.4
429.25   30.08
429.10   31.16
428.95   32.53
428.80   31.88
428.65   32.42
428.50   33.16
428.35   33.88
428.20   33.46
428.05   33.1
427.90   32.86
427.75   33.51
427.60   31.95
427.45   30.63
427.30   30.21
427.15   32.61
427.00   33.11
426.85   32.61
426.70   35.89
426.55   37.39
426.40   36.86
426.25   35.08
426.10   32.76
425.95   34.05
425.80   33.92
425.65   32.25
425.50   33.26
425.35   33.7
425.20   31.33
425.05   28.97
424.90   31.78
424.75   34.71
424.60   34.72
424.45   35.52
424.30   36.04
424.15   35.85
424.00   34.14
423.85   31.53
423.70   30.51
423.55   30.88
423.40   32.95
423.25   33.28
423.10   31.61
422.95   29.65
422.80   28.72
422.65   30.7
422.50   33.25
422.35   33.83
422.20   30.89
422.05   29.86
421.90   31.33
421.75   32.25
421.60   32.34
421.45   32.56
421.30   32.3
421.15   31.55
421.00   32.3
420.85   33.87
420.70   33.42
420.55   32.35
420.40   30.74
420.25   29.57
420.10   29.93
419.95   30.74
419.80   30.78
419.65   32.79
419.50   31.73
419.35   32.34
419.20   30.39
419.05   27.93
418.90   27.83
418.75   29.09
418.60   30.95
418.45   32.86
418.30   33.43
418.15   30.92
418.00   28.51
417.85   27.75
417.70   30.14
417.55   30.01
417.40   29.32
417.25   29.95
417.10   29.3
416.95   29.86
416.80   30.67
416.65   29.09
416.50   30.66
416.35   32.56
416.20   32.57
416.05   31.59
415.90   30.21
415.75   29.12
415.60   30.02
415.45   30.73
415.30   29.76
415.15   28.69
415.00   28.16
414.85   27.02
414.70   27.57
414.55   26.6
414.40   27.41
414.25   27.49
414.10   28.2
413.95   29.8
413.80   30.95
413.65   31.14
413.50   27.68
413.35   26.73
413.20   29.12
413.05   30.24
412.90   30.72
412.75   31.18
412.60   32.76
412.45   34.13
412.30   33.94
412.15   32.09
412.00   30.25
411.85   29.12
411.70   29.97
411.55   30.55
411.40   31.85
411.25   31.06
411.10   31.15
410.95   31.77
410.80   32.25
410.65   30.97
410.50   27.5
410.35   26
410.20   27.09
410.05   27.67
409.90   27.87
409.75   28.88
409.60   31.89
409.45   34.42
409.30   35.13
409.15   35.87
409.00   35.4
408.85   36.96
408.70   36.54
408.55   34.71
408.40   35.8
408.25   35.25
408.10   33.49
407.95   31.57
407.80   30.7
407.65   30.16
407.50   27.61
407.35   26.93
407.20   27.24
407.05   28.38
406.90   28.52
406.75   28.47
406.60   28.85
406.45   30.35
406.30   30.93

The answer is 0.10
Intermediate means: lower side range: 32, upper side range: 33.3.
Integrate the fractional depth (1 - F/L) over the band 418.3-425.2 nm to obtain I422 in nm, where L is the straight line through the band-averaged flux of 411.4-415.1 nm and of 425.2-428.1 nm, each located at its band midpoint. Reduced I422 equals 0.054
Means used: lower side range 29.7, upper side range 33.4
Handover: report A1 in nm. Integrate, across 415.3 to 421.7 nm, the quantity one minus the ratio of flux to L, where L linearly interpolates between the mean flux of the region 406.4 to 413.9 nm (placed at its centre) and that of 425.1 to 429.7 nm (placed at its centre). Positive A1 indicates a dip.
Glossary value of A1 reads 0.21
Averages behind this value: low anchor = 31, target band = 30.8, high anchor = 32.8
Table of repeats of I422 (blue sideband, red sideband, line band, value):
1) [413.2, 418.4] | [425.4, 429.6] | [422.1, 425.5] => -0.06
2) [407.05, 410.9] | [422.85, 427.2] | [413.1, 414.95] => 0.21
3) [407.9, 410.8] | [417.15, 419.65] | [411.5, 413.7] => 0.06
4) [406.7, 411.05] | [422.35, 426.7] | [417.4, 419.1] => 0.13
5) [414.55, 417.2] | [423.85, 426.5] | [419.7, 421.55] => 0.01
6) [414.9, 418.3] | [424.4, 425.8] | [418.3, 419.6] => 0.01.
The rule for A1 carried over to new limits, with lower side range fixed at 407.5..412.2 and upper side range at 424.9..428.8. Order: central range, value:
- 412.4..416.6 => 0.31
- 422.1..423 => 0.04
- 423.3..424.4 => -0.01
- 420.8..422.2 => 0.03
